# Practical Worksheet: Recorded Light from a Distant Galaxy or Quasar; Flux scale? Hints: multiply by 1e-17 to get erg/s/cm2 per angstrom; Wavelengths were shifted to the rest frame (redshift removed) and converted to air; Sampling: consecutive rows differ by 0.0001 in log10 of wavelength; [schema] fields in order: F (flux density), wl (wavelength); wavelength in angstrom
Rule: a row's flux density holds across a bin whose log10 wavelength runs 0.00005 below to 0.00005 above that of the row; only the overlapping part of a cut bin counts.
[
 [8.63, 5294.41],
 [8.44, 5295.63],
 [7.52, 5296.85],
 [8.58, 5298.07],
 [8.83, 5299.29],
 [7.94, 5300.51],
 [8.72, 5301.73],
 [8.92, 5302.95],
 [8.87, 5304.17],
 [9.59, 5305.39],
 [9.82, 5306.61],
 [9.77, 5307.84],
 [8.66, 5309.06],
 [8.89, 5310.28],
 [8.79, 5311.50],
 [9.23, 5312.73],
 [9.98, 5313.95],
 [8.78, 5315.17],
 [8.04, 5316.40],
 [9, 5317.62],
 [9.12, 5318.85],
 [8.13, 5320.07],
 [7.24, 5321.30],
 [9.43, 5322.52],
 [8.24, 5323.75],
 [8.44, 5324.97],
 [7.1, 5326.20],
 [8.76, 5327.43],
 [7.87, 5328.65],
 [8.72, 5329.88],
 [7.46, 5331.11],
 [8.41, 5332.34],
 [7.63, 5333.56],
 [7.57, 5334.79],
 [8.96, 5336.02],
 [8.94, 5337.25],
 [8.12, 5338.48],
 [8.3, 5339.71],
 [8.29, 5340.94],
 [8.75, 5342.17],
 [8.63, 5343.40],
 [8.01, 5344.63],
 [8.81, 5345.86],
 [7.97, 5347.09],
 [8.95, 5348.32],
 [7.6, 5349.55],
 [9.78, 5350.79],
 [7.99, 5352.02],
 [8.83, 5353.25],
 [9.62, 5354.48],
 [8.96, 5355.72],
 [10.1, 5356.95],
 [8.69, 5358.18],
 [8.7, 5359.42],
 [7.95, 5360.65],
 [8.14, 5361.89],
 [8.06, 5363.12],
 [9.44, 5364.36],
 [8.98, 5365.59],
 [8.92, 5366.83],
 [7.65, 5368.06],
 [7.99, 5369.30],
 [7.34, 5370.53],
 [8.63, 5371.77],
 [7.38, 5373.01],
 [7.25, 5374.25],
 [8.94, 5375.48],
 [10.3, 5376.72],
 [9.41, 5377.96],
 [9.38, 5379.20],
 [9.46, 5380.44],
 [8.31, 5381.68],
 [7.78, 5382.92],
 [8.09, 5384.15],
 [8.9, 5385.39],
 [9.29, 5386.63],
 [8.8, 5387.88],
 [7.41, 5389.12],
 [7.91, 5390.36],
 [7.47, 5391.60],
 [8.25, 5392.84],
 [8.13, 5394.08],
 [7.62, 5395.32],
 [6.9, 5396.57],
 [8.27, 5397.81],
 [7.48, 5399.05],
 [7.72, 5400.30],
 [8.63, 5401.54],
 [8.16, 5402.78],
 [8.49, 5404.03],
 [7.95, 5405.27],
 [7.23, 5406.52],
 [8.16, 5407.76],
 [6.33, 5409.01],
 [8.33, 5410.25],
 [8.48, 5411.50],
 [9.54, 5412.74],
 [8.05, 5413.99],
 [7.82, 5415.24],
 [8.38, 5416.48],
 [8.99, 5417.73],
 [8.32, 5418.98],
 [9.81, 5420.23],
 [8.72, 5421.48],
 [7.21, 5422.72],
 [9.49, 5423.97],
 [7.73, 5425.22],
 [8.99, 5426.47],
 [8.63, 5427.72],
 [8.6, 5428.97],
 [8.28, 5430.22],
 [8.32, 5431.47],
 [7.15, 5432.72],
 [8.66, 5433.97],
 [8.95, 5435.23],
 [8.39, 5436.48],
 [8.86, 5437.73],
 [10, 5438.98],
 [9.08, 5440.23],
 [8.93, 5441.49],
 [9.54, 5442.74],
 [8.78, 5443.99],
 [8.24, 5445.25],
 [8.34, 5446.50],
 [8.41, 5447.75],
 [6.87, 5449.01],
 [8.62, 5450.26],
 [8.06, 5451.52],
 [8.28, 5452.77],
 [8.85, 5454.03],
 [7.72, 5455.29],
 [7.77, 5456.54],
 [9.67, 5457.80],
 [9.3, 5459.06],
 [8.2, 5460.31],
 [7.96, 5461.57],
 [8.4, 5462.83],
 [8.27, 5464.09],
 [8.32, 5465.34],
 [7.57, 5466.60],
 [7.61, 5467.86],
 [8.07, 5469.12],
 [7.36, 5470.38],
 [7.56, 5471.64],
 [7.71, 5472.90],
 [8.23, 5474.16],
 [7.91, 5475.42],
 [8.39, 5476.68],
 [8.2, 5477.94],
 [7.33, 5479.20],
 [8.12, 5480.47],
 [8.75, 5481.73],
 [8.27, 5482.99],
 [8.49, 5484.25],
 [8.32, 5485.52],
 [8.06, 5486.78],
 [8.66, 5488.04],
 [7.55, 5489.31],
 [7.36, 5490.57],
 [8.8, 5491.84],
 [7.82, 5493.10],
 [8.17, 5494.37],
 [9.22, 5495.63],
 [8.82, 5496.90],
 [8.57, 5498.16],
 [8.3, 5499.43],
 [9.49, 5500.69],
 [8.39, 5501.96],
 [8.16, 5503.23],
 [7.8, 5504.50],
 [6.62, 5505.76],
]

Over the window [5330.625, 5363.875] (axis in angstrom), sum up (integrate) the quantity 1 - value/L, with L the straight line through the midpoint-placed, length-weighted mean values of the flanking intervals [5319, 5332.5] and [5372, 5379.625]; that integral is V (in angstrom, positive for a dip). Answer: -0.3 angstrom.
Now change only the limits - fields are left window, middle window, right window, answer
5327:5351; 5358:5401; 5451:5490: -0.1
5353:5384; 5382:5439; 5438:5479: 1.5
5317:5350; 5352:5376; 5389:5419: -0.9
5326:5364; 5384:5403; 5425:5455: 1.0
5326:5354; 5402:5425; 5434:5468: 0.4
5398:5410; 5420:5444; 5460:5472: -2.5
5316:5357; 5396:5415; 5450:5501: 0.8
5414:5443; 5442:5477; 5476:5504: 1.1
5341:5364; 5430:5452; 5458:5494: -0.7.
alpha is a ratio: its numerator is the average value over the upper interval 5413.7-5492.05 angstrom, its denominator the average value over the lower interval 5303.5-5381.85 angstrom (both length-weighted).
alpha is 0.97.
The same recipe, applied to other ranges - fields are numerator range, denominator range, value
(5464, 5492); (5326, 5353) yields 0.96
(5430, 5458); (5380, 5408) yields 1.05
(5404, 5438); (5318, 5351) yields 1.00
